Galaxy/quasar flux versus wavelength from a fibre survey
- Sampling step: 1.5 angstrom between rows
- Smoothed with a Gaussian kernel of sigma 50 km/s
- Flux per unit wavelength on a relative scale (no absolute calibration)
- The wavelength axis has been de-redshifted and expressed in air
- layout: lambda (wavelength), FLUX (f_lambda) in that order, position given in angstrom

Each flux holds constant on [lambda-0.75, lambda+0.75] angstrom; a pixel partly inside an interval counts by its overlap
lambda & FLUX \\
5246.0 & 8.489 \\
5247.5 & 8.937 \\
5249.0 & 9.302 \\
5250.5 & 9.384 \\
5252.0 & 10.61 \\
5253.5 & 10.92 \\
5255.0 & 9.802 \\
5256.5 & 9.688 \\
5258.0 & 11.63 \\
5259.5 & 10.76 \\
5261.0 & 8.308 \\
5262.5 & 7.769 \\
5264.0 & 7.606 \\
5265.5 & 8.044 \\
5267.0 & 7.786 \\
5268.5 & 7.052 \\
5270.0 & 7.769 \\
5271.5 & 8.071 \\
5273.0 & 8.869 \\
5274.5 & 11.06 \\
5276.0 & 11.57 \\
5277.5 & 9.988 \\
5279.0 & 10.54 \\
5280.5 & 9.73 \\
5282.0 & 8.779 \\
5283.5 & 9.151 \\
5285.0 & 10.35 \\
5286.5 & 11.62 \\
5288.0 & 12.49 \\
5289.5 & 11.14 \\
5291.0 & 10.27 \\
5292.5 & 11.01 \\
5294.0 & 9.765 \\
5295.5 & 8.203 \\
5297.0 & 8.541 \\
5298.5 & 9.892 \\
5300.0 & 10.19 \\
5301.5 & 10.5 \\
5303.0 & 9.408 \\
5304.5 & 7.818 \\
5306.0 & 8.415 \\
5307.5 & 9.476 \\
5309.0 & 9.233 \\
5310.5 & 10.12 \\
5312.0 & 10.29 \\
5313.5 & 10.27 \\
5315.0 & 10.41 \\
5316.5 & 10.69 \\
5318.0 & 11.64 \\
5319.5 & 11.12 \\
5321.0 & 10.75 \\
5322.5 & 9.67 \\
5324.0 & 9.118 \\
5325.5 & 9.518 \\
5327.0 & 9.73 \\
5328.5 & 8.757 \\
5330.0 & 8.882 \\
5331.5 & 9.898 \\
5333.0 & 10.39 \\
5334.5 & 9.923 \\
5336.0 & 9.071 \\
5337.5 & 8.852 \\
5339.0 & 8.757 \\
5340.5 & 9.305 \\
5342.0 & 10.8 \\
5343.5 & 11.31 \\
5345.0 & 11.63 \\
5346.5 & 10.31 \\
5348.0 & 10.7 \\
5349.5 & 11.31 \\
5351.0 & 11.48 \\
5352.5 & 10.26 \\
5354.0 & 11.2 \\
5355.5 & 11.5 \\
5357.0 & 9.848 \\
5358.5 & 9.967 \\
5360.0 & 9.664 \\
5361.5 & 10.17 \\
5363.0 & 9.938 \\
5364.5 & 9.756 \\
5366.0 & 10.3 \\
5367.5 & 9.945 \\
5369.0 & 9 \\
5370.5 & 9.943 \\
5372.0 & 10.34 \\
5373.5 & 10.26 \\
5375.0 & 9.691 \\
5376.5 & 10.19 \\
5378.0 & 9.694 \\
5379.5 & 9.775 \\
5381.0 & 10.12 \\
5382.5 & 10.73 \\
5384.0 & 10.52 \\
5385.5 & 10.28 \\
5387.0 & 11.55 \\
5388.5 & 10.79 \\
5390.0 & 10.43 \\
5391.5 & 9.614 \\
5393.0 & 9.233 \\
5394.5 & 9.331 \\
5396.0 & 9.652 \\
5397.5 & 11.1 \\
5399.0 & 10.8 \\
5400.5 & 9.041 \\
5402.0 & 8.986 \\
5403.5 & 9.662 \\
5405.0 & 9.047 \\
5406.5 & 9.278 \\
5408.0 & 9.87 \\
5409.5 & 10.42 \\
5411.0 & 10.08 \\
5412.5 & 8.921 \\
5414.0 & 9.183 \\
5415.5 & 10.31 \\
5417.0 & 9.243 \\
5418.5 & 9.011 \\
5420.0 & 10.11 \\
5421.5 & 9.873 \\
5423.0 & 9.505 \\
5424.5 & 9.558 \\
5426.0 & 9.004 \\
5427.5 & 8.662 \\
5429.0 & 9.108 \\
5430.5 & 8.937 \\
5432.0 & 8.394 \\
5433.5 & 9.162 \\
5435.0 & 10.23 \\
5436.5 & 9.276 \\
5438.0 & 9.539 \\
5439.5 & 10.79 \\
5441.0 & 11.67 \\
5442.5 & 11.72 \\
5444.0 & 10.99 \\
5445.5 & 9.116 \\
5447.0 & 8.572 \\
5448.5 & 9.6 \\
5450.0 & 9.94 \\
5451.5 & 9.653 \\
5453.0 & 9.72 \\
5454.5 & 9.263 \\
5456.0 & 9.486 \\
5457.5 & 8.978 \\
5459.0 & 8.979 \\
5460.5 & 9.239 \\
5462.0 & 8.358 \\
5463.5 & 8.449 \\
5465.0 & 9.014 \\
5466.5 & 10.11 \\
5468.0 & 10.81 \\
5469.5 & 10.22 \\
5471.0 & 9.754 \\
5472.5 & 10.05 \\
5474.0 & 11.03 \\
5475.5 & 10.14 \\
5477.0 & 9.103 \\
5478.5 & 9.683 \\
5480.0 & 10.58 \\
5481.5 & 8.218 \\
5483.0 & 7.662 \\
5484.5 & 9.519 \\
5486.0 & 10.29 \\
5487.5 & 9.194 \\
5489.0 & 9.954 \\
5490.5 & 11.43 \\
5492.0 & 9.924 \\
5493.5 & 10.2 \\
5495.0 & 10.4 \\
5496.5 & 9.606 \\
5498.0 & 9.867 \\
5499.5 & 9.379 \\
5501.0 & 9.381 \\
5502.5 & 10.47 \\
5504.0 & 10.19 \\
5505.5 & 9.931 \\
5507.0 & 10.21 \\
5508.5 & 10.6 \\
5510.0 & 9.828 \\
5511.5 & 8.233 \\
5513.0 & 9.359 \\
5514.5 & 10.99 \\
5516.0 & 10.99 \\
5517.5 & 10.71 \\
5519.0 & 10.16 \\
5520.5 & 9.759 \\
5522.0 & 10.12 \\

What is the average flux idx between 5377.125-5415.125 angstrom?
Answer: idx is 9.93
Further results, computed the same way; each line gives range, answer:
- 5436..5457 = 9.95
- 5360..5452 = 9.83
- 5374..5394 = 10.2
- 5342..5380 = 10.3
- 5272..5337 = 9.95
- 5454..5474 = 9.5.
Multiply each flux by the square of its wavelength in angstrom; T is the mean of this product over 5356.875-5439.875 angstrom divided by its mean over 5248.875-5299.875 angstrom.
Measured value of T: 1.06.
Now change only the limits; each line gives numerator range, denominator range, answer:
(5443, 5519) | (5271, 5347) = 1.05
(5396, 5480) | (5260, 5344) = 1.05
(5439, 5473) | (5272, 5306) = 1.04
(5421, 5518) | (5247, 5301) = 1.09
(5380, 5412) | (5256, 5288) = 1.11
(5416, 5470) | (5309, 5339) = 1.01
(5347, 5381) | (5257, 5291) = 1.10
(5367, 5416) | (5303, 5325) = 1.03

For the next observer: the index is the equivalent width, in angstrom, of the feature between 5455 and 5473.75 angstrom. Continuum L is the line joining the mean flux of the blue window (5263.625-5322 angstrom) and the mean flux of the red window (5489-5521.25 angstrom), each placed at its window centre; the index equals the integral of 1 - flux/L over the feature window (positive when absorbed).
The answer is 1.0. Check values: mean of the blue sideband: 9.75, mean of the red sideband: 10.1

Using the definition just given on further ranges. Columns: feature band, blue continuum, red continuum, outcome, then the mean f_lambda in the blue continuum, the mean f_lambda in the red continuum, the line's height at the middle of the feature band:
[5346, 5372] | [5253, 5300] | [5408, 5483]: -1.9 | 9.62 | 9.61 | 9.62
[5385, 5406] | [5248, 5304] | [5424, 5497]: -0.6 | 9.65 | 9.66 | 9.66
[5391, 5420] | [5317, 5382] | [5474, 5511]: 1.1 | 10.1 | 9.84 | 10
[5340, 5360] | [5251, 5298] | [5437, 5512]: -2.1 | 9.64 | 9.78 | 9.7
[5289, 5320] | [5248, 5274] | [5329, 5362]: -0.8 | 9.04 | 10.2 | 9.65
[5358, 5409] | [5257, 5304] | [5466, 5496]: -1.1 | 9.6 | 9.91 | 9.76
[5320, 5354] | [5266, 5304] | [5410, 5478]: -1.3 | 9.73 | 9.62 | 9.69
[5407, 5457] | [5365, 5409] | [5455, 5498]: 0.8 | 9.97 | 9.66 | 9.81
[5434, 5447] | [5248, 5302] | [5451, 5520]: -0.7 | 9.66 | 9.77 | 9.75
